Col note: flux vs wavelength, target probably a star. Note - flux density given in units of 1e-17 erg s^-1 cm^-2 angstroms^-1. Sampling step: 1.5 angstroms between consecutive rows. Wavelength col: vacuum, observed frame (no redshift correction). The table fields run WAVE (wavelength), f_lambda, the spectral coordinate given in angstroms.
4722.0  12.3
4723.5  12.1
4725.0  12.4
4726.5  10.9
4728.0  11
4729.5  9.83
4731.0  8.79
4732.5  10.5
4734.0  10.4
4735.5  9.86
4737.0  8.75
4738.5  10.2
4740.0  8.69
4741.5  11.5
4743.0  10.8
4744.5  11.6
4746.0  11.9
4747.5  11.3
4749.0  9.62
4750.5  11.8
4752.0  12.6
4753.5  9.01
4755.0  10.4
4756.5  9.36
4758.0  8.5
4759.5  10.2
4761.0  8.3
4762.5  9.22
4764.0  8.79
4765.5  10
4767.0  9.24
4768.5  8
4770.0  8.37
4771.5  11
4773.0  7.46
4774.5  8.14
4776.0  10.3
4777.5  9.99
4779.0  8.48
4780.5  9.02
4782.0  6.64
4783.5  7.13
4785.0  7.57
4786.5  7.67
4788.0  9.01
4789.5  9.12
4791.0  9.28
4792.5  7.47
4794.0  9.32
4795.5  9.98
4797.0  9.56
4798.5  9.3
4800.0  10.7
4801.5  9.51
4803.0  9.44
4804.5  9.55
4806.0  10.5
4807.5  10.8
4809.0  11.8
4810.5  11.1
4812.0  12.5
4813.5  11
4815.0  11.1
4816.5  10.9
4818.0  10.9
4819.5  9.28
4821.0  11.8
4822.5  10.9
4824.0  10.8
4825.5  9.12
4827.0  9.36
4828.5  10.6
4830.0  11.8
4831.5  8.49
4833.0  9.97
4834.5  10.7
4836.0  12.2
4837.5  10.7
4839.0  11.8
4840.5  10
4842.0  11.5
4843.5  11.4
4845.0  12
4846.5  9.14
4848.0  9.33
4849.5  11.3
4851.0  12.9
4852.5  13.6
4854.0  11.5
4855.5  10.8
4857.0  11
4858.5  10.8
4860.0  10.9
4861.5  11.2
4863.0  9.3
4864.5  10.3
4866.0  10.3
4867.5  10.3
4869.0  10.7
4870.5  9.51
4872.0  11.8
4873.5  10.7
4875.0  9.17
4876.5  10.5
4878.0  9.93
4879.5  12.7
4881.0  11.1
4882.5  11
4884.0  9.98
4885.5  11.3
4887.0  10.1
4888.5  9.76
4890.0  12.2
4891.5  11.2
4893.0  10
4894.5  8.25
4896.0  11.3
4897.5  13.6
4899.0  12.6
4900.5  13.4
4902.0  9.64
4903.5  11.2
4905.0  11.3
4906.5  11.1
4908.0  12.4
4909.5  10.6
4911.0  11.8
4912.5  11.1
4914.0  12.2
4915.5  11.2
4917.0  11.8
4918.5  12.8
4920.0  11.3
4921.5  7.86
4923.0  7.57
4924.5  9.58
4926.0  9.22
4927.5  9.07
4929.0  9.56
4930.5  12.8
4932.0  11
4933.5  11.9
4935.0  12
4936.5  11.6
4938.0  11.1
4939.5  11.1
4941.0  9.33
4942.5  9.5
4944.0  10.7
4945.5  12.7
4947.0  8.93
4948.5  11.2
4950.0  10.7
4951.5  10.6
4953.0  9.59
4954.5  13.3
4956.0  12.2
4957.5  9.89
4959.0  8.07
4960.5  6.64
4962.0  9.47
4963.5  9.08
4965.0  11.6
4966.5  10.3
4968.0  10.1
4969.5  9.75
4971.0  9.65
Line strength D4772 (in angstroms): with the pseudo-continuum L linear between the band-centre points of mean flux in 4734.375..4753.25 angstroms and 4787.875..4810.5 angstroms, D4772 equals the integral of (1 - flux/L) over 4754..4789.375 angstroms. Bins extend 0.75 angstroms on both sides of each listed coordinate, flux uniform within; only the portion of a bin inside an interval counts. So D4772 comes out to 4.8 angstroms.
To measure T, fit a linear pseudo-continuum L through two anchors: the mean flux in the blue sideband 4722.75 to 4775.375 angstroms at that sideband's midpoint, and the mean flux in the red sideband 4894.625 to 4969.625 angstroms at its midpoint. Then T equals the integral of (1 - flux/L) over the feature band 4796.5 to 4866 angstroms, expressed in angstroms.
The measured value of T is -2.6 angstroms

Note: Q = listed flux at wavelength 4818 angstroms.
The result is 10.9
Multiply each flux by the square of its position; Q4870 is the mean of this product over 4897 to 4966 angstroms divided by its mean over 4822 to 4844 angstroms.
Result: 1.1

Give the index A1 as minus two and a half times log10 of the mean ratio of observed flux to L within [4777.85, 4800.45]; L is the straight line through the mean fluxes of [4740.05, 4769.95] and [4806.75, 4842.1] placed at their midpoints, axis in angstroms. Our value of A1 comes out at 0.20 mag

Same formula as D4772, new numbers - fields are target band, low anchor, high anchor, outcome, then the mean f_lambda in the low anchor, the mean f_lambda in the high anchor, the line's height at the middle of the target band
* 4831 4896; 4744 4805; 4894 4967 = -3.88 angstroms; 9.35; 10.7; 10.1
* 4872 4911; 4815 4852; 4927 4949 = -0.85 angstroms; 10.7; 10.8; 10.8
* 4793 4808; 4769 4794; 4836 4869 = -0.98 angstroms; 8.56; 11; 9.21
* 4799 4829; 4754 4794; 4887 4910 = -3.13 angstroms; 8.81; 11.2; 9.58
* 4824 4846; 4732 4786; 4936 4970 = -1.82 angstroms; 9.56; 10.3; 9.86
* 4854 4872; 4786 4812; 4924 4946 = -0.61 angstroms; 9.75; 10.7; 10.2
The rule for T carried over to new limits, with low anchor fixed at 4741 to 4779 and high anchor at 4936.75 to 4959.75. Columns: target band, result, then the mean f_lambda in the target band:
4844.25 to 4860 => -1.53 angstroms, 11.2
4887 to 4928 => -1.72 angstroms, 10.9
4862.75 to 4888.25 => -0.49 angstroms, 10.5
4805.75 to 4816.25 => -1.27 angstroms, 11.3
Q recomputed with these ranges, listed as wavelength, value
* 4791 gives 9.28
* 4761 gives 8.3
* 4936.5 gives 11.6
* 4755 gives 10.4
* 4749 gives 9.62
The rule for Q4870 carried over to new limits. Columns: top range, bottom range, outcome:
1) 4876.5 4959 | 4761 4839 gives 1.17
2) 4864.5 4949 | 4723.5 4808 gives 1.19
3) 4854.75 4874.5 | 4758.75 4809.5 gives 1.20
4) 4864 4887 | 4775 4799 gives 1.26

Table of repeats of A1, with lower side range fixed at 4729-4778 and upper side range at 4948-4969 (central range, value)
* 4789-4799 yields 0.086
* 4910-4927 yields -0.048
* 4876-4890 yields -0.077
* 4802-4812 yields -0.077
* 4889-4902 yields -0.137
